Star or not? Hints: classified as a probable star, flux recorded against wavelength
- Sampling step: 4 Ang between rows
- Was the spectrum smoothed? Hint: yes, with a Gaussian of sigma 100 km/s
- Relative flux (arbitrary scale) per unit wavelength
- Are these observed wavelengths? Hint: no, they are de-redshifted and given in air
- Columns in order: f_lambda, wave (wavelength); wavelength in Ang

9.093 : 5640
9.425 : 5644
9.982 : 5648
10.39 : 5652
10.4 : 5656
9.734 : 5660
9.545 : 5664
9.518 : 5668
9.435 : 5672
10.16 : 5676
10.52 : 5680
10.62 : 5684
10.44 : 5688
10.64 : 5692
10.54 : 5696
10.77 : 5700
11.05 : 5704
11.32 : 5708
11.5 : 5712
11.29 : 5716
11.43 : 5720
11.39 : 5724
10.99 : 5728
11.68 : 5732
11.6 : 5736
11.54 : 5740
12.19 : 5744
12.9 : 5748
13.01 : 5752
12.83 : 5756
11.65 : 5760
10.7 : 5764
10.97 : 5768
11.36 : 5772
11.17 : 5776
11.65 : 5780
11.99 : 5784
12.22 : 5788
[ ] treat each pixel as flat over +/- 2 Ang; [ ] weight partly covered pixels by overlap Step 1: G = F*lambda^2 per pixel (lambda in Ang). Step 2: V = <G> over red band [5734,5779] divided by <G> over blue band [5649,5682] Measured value 1.2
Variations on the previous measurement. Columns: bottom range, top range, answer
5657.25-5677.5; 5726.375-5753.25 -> 1.27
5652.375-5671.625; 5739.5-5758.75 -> 1.32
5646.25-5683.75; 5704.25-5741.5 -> 1.16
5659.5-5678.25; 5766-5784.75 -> 1.22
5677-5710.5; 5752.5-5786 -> 1.11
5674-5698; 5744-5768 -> 1.18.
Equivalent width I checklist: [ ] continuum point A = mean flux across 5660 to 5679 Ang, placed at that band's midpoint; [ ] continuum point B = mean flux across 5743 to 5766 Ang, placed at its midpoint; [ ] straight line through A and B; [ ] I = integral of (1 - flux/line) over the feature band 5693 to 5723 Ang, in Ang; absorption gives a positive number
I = -0.8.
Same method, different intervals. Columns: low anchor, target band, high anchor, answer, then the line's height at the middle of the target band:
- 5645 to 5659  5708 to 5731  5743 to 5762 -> 0.8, 11.8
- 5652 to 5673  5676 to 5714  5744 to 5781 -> -1.2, 10.5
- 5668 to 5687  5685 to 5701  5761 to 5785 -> -0.4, 10.3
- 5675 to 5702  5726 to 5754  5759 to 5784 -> -2.5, 11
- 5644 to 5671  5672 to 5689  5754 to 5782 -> -0.2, 10.2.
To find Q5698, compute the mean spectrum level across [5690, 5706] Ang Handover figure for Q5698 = 10.8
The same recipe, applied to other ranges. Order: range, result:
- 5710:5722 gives 11.4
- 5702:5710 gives 11.2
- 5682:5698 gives 10.6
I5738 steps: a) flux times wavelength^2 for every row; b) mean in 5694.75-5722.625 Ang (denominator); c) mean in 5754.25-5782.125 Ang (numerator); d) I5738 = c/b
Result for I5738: 1.0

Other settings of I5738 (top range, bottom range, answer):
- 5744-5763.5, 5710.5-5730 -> 1.11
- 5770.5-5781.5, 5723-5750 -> 0.98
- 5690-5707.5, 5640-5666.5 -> 1.11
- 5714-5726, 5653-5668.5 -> 1.18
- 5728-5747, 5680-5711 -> 1.10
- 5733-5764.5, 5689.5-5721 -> 1.11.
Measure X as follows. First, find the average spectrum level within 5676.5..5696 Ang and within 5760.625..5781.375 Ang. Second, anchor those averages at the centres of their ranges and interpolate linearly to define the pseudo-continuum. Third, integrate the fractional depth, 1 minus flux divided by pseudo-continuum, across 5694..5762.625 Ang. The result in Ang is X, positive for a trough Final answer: -4.8 Ang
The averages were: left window 10.5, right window 11.2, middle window 11.6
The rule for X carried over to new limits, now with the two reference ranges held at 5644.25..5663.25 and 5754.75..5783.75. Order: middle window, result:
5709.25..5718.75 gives -0.5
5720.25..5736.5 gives -0.7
